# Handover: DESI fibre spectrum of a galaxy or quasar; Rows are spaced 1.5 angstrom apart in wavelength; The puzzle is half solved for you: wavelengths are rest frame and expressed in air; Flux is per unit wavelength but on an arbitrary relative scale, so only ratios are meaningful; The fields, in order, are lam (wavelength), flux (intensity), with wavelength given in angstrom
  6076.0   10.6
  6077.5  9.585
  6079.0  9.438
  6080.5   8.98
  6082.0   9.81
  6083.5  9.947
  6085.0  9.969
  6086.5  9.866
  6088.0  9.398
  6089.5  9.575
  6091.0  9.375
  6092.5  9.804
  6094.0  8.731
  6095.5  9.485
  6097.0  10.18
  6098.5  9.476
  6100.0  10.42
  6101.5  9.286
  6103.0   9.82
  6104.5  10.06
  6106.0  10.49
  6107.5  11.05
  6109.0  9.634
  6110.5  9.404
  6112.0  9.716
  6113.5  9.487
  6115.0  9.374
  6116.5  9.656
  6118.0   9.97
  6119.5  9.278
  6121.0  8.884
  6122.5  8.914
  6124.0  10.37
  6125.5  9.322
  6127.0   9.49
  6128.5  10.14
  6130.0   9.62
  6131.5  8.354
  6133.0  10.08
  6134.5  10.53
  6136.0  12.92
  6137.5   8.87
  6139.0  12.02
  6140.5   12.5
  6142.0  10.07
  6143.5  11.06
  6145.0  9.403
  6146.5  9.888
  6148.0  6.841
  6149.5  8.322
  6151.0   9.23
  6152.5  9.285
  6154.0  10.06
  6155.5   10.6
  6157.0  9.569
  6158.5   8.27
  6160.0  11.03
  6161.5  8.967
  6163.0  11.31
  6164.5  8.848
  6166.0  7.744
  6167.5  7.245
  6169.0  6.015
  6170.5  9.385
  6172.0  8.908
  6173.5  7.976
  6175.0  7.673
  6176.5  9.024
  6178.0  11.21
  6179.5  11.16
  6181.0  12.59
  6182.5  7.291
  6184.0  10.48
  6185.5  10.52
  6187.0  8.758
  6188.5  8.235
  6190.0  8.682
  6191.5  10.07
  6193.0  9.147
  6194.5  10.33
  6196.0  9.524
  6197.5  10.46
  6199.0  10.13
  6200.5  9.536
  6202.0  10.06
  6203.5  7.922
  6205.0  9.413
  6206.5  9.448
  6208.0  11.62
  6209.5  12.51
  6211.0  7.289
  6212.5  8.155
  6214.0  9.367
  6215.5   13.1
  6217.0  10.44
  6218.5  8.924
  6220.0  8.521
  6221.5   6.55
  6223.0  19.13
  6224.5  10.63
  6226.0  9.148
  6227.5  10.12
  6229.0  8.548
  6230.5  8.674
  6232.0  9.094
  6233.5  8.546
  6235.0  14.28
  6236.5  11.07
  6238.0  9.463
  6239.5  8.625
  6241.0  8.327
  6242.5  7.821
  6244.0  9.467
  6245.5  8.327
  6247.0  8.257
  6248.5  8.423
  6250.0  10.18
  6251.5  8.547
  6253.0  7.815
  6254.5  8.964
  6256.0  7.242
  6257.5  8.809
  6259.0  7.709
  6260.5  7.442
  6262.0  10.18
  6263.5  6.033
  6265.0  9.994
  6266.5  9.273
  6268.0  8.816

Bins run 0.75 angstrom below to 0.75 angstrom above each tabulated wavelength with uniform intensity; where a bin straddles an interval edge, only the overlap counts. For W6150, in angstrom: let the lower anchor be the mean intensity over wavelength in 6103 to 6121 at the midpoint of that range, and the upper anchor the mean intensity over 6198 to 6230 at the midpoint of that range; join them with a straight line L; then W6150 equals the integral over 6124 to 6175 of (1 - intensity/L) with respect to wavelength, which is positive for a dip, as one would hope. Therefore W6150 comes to 1.9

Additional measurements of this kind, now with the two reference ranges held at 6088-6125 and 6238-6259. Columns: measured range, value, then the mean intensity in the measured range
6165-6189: 0.21 angstrom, 9.02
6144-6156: 0.14 angstrom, 9.21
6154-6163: -0.58 angstrom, 9.85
